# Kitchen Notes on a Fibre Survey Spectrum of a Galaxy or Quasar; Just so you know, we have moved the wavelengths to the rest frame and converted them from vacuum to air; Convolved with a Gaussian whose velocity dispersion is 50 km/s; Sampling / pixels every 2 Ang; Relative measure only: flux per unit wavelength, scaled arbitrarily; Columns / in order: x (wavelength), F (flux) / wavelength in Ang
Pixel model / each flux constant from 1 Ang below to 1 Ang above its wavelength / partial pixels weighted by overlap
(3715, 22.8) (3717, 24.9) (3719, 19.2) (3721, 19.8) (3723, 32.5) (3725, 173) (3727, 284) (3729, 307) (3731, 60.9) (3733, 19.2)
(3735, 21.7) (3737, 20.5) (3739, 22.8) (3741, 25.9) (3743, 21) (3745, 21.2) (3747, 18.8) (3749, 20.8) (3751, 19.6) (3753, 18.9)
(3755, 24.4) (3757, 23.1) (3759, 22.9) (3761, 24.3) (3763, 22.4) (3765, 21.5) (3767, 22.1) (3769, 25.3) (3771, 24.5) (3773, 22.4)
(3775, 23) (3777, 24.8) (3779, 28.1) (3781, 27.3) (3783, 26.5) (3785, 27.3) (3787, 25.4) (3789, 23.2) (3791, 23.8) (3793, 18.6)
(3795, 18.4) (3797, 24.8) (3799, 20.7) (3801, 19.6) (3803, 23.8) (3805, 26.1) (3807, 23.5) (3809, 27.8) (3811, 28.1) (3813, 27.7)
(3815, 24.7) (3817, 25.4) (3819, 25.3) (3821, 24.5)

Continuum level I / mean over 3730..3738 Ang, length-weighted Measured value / 30.6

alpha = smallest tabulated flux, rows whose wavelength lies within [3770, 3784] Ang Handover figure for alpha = 22.4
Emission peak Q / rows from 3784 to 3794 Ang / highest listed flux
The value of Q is 27.3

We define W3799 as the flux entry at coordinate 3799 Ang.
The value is 20.7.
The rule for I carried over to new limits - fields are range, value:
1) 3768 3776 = 23.8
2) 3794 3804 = 21.5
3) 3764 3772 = 23.4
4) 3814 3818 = 25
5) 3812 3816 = 26.2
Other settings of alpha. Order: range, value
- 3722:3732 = 32.5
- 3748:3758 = 18.9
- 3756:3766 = 21.5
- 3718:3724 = 19.2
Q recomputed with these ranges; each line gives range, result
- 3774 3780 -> 28.1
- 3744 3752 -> 21.2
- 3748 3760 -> 24.4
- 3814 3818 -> 25.4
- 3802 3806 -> 26.1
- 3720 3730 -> 307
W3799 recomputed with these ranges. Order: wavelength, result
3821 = 24.5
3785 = 27.3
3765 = 21.5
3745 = 21.2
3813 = 27.7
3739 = 22.8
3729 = 307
